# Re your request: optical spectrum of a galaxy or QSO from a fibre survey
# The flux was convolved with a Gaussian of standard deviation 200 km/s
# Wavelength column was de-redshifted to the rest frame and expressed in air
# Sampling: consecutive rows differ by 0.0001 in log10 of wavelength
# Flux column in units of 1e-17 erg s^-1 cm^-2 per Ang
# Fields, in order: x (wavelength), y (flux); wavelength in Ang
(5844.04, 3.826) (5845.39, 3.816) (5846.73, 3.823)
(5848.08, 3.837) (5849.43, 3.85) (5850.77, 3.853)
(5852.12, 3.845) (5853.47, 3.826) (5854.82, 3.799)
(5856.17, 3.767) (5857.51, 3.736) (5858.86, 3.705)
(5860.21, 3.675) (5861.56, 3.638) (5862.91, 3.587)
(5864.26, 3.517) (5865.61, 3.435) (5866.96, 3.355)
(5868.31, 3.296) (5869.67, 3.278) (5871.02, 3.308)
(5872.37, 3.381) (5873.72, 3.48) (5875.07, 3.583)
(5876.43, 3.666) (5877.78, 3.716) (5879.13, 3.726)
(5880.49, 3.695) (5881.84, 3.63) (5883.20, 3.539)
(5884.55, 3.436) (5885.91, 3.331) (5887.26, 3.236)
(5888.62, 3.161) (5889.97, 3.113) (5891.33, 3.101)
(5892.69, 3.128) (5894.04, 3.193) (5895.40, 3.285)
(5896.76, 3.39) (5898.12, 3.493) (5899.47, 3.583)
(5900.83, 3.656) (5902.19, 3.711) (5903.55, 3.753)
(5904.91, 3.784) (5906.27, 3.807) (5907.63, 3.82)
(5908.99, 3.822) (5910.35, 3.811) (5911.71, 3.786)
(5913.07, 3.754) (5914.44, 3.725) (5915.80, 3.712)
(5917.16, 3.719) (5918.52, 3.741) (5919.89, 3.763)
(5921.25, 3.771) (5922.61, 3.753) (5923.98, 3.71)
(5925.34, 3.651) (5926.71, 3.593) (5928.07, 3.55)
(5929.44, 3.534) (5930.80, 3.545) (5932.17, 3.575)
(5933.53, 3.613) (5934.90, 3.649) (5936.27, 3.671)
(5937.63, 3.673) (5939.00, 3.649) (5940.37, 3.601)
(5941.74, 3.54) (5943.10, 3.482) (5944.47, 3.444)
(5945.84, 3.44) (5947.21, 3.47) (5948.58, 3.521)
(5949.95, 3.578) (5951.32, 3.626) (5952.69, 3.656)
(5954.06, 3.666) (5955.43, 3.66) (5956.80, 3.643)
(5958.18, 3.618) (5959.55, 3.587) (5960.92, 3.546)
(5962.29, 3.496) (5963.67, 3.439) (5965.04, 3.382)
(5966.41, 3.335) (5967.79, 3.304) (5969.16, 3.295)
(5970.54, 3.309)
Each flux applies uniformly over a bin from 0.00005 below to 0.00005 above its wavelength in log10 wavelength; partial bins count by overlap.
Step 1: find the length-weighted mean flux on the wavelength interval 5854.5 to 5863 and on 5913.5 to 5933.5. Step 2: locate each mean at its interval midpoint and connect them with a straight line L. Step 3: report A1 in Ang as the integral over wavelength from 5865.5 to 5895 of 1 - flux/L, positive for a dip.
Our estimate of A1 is 2.4 Ang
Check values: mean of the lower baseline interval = 3.71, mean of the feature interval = 3.4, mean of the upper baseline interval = 3.67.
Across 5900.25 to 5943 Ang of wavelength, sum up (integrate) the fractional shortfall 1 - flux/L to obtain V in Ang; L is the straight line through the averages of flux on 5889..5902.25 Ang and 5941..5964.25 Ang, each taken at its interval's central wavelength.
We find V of -3.1 Ang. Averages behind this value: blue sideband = 3.35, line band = 3.69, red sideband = 3.55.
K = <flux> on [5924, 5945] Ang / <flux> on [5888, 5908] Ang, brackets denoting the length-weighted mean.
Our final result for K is 1.0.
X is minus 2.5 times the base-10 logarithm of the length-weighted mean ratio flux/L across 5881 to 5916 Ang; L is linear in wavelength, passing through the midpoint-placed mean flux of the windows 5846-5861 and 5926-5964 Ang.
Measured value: 0.05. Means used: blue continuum 3.79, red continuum 3.57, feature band 3.53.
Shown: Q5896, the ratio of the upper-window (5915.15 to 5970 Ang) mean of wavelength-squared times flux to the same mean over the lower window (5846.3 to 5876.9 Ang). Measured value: 1.02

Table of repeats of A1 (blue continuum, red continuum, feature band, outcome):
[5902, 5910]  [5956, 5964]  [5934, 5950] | 0.33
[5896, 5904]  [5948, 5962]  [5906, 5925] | -0.87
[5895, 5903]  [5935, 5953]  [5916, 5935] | -0.56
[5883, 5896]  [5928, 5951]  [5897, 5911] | -1.59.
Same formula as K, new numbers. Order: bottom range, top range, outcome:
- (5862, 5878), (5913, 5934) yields 1.06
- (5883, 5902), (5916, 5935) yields 1.10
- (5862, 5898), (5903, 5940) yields 1.09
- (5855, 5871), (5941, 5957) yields 1.00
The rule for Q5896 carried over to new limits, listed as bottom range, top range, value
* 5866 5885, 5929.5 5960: 1.05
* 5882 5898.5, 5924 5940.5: 1.11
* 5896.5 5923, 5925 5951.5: 0.97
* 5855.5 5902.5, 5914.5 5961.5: 1.06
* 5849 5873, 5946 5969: 1.01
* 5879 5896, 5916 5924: 1.13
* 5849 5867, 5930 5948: 0.99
